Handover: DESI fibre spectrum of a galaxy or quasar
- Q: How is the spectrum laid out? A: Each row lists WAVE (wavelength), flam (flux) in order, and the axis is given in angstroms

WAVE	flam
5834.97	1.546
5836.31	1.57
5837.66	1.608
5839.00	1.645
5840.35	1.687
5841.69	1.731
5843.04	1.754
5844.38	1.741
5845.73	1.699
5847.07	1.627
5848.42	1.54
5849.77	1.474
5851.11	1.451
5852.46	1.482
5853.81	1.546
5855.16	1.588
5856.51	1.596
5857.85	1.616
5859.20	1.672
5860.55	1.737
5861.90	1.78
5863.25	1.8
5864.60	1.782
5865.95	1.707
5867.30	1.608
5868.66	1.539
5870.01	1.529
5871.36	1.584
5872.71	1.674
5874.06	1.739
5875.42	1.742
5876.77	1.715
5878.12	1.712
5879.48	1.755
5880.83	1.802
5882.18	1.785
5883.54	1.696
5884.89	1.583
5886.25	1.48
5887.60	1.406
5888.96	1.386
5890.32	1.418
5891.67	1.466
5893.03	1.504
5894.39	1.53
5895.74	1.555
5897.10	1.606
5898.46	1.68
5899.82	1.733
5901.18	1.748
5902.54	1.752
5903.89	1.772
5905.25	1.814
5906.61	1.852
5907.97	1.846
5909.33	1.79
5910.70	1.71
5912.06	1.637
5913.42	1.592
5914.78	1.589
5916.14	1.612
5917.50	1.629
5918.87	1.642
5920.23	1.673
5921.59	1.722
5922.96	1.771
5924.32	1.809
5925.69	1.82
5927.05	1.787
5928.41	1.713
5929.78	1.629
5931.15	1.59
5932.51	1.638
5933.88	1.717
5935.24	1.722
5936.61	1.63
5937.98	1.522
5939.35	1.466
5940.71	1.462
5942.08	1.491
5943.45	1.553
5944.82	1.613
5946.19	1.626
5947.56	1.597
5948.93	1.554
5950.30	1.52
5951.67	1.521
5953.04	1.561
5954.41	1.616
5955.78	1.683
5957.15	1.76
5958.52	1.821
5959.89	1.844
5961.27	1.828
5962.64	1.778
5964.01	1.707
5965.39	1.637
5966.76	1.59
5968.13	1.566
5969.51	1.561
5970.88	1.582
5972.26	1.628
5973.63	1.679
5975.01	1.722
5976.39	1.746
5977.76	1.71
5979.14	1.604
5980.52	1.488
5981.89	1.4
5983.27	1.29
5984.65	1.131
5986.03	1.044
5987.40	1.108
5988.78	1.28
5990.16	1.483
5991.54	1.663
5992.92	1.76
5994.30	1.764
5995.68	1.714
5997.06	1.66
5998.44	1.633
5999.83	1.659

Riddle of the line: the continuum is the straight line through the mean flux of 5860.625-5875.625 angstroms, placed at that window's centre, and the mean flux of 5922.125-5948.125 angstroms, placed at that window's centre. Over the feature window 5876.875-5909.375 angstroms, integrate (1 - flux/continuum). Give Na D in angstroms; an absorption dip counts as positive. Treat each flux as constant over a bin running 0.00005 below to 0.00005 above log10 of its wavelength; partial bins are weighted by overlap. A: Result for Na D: 0.3 angstroms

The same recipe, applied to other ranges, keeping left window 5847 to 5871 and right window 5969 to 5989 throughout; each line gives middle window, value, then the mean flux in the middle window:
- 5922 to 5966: -4.2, 1.66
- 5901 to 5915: -1.7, 1.74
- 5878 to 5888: -0.4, 1.66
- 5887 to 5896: 0.6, 1.46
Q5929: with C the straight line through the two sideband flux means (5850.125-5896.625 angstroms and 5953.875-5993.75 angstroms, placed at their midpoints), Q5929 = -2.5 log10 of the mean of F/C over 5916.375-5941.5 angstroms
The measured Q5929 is -0.045 mag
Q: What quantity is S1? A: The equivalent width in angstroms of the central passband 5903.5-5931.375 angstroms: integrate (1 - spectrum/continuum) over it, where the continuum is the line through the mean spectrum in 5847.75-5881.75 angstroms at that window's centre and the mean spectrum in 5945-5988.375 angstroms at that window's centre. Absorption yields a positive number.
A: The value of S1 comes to -1.8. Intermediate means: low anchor 1.65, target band 1.72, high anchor 1.58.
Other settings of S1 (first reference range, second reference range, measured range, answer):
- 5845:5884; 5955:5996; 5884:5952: -0.4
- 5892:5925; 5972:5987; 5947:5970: -1.7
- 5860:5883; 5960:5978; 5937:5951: 1.2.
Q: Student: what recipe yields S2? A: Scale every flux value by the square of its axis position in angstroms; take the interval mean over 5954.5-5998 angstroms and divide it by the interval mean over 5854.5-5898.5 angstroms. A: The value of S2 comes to 1.01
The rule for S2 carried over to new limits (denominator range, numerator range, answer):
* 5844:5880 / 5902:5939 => 1.05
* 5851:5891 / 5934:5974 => 1.02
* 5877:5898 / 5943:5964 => 1.07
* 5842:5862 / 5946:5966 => 1.07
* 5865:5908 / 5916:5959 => 1.01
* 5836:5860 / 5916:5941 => 1.06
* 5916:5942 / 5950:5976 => 1.02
